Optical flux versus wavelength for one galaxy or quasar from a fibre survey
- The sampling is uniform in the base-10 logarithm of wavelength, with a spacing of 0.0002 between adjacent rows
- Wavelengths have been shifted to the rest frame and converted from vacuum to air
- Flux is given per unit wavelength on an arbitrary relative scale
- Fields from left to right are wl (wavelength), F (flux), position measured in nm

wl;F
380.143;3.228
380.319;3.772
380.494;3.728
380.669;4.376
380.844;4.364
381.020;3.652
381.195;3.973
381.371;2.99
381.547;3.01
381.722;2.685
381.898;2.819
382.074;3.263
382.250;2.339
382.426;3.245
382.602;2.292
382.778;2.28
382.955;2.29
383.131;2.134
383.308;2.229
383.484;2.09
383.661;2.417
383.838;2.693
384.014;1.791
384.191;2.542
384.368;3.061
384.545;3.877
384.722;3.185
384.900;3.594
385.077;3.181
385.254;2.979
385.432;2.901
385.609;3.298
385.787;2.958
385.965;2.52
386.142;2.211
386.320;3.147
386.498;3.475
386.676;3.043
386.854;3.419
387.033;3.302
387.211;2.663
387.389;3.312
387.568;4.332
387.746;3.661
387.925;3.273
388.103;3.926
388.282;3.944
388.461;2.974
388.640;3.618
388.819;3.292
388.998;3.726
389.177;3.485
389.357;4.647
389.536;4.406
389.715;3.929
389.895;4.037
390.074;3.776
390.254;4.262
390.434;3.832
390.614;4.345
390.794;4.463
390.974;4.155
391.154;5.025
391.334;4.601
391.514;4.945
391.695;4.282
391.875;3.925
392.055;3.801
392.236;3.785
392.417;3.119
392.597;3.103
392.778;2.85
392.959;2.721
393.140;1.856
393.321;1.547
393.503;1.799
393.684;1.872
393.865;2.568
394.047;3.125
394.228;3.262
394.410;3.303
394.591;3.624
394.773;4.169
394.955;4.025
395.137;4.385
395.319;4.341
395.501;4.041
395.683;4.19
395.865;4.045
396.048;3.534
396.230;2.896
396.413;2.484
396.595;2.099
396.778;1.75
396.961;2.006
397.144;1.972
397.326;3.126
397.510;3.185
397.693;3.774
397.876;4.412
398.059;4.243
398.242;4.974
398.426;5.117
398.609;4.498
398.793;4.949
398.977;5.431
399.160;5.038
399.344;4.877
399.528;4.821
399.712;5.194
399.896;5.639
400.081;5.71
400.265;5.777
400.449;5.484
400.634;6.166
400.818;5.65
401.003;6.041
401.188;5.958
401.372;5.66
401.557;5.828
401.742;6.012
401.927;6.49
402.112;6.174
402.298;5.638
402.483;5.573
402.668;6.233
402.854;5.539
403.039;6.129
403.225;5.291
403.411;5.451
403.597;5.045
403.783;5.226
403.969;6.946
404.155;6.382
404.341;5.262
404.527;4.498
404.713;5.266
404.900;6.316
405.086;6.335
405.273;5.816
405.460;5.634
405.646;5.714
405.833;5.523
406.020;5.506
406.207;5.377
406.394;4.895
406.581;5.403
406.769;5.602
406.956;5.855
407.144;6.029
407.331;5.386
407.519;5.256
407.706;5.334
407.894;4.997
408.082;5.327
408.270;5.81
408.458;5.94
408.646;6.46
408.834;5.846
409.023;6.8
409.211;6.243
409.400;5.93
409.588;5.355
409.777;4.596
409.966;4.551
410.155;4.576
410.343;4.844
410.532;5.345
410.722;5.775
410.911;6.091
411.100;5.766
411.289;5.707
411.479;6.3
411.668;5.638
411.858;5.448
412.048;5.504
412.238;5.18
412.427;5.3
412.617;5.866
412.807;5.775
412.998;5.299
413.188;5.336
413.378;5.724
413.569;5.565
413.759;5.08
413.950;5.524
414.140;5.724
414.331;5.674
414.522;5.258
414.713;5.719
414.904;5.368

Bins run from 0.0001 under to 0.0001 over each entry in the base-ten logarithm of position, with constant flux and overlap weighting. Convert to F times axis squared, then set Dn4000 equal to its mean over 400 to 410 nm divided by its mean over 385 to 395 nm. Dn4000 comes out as 1.78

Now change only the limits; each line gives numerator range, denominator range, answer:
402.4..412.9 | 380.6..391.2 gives 1.89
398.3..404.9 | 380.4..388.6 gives 1.98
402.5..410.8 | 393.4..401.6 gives 1.40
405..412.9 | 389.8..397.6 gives 1.78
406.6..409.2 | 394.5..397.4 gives 1.85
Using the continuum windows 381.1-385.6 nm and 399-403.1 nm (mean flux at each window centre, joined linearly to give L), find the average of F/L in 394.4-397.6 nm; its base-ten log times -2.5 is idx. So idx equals 0.421 mag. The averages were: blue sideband 2.81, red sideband 5.7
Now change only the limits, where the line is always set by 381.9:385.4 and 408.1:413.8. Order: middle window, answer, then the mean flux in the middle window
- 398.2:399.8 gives -0.15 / 4.99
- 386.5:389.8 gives -0.13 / 3.61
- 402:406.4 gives -0.17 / 5.68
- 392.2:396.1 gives 0.19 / 3.23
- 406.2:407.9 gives -0.05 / 5.44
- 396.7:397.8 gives 0.48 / 2.67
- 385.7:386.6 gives 0.04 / 2.87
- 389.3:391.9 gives -0.24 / 4.31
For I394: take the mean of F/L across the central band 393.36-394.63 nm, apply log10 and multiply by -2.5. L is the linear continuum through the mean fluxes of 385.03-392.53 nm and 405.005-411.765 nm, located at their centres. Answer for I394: 0.47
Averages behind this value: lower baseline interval 3.67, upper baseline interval 5.6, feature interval 2.71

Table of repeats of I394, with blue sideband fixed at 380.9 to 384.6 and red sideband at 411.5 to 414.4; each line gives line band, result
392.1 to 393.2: 0.225 mag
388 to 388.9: -0.088 mag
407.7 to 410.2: -0.086 mag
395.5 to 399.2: 0.120 mag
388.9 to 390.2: -0.185 mag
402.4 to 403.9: -0.204 mag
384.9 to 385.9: -0.038 mag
